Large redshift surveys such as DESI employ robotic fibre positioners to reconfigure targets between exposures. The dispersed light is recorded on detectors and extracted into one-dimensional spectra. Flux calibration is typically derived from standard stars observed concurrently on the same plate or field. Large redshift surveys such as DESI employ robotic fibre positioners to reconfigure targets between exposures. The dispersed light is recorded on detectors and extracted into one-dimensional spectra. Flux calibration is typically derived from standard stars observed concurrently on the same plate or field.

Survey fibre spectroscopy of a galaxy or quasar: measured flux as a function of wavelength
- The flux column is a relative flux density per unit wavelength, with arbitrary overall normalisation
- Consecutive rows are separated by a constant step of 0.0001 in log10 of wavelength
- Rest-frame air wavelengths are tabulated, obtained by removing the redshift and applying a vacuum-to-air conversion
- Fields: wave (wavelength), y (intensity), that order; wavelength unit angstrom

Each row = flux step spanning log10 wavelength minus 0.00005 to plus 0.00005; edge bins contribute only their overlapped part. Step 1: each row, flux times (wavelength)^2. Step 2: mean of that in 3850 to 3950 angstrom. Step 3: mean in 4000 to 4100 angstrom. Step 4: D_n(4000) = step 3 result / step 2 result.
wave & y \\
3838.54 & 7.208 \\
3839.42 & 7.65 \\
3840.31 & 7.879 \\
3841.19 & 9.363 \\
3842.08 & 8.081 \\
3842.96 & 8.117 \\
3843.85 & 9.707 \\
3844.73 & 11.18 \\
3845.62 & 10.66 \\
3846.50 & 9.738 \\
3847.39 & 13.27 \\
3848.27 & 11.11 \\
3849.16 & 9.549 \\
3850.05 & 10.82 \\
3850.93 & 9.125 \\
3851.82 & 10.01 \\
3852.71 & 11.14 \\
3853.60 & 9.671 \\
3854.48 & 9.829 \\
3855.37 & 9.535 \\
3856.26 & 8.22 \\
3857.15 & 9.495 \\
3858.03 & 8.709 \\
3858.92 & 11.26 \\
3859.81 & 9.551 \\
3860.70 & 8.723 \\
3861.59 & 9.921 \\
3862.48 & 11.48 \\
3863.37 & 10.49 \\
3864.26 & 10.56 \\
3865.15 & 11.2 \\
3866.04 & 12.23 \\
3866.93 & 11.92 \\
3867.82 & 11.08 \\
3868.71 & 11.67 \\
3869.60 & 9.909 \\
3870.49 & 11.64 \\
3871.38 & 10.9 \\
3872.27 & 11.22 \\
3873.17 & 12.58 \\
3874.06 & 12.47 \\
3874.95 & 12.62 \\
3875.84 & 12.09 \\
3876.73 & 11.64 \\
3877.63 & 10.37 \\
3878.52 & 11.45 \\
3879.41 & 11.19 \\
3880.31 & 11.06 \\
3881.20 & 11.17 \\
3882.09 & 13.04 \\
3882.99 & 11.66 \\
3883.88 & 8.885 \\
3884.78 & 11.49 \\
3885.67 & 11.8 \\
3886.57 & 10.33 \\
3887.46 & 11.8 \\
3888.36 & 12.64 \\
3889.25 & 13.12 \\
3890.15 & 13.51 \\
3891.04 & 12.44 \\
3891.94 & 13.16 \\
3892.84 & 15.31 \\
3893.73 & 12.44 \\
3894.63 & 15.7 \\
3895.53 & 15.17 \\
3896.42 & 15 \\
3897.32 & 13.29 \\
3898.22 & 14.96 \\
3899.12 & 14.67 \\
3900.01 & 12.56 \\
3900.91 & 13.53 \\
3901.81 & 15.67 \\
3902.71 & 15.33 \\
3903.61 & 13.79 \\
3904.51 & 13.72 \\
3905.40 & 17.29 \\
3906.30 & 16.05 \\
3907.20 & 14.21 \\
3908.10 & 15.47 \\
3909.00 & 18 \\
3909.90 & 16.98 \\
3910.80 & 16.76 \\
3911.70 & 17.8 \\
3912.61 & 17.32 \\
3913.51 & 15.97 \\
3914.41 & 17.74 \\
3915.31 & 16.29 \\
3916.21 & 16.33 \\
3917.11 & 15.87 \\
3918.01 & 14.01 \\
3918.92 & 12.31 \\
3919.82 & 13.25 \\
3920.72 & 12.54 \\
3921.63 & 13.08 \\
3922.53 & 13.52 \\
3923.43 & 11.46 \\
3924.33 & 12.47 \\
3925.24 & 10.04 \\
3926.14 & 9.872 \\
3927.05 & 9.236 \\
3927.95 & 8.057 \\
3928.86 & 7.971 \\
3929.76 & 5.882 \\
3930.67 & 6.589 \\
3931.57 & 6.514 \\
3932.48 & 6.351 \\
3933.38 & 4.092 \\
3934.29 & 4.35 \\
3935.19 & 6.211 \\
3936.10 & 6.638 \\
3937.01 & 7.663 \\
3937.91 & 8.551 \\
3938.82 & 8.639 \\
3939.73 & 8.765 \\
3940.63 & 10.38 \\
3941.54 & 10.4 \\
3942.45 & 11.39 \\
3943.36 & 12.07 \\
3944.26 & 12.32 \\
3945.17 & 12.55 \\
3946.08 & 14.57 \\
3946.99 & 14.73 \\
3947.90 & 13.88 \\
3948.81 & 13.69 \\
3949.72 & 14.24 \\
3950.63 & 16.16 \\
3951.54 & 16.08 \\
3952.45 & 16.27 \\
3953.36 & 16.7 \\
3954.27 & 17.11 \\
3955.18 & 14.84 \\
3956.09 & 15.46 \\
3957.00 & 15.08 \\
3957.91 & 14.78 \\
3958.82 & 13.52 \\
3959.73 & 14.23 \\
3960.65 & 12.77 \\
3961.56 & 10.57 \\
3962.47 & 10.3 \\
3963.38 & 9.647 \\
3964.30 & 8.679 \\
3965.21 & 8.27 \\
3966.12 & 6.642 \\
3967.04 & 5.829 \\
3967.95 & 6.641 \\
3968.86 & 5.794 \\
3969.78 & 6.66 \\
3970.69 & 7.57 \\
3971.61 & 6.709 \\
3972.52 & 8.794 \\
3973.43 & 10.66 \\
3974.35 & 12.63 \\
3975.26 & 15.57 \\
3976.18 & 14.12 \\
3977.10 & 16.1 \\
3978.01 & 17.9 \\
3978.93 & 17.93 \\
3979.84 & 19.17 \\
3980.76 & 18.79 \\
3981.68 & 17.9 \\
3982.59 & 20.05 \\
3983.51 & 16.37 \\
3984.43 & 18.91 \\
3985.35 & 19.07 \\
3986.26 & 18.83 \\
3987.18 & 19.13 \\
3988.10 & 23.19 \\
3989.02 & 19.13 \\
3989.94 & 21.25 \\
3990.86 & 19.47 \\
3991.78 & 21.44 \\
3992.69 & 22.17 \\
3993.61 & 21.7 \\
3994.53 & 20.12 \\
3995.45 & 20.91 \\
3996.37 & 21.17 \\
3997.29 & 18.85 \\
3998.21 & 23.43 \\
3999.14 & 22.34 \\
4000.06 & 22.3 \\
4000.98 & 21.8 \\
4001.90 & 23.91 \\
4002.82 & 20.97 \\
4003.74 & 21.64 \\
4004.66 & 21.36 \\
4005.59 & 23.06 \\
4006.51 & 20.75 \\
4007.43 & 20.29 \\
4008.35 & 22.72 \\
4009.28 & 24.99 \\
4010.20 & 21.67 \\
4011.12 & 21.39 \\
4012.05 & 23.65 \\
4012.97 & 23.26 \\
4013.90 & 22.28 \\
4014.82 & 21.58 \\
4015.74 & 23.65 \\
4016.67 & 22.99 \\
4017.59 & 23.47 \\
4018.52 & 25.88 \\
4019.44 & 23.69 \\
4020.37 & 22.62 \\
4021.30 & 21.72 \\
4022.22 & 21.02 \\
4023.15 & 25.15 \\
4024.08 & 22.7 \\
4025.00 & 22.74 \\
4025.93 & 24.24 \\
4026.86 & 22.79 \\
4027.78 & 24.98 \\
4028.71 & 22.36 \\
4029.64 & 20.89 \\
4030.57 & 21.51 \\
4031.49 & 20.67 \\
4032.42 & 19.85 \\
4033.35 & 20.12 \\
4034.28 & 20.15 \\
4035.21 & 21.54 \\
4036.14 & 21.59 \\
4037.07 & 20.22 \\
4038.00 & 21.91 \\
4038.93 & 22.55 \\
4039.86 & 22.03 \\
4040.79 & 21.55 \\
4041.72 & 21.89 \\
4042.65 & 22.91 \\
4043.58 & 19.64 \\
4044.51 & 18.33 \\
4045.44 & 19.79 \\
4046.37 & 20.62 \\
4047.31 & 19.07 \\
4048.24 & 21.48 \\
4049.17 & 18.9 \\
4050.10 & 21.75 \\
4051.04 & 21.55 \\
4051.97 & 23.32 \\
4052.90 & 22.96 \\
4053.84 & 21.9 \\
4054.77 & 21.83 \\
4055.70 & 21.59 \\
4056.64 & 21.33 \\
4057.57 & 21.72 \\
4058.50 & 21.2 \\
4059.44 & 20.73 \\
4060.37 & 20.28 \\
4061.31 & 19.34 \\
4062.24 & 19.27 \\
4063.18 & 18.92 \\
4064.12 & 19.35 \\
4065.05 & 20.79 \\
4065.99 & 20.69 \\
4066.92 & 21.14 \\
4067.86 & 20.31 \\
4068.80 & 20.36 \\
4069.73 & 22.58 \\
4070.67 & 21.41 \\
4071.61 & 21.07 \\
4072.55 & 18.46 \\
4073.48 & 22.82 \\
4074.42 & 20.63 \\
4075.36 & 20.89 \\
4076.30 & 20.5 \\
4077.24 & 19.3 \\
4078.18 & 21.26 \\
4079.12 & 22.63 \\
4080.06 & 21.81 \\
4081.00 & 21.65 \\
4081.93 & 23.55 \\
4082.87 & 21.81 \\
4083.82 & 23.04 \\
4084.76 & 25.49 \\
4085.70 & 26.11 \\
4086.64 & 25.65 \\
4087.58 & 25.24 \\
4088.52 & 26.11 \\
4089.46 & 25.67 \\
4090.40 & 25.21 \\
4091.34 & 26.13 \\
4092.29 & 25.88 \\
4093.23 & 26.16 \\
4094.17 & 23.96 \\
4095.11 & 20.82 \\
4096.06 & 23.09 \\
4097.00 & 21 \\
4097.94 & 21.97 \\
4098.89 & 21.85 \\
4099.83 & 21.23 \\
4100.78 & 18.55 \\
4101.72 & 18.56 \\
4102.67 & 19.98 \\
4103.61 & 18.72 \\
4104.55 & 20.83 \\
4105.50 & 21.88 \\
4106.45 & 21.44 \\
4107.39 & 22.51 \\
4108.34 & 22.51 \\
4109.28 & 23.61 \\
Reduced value 2.00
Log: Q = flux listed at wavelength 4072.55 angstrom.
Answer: 18.46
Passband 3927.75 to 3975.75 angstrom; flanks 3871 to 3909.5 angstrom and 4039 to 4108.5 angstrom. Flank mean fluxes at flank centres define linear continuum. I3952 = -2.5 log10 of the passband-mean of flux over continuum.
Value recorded 0.45 mag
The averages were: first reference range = 13.1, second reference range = 21.7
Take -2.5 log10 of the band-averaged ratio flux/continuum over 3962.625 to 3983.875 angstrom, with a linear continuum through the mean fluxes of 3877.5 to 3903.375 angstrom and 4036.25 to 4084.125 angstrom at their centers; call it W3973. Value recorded 0.371 mag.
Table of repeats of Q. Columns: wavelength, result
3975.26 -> 15.57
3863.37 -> 10.49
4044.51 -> 18.33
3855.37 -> 9.535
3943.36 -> 12.07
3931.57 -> 6.514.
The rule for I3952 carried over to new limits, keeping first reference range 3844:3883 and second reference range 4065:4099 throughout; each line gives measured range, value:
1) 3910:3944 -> 0.27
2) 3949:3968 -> 0.24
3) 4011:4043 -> -0.14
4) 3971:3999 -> -0.03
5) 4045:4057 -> -0.01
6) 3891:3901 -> -0.12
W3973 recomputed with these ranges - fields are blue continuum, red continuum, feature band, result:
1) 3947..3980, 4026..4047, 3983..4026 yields -0.244 mag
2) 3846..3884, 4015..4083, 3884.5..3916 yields -0.138 mag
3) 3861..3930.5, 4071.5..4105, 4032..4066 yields -0.021 mag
